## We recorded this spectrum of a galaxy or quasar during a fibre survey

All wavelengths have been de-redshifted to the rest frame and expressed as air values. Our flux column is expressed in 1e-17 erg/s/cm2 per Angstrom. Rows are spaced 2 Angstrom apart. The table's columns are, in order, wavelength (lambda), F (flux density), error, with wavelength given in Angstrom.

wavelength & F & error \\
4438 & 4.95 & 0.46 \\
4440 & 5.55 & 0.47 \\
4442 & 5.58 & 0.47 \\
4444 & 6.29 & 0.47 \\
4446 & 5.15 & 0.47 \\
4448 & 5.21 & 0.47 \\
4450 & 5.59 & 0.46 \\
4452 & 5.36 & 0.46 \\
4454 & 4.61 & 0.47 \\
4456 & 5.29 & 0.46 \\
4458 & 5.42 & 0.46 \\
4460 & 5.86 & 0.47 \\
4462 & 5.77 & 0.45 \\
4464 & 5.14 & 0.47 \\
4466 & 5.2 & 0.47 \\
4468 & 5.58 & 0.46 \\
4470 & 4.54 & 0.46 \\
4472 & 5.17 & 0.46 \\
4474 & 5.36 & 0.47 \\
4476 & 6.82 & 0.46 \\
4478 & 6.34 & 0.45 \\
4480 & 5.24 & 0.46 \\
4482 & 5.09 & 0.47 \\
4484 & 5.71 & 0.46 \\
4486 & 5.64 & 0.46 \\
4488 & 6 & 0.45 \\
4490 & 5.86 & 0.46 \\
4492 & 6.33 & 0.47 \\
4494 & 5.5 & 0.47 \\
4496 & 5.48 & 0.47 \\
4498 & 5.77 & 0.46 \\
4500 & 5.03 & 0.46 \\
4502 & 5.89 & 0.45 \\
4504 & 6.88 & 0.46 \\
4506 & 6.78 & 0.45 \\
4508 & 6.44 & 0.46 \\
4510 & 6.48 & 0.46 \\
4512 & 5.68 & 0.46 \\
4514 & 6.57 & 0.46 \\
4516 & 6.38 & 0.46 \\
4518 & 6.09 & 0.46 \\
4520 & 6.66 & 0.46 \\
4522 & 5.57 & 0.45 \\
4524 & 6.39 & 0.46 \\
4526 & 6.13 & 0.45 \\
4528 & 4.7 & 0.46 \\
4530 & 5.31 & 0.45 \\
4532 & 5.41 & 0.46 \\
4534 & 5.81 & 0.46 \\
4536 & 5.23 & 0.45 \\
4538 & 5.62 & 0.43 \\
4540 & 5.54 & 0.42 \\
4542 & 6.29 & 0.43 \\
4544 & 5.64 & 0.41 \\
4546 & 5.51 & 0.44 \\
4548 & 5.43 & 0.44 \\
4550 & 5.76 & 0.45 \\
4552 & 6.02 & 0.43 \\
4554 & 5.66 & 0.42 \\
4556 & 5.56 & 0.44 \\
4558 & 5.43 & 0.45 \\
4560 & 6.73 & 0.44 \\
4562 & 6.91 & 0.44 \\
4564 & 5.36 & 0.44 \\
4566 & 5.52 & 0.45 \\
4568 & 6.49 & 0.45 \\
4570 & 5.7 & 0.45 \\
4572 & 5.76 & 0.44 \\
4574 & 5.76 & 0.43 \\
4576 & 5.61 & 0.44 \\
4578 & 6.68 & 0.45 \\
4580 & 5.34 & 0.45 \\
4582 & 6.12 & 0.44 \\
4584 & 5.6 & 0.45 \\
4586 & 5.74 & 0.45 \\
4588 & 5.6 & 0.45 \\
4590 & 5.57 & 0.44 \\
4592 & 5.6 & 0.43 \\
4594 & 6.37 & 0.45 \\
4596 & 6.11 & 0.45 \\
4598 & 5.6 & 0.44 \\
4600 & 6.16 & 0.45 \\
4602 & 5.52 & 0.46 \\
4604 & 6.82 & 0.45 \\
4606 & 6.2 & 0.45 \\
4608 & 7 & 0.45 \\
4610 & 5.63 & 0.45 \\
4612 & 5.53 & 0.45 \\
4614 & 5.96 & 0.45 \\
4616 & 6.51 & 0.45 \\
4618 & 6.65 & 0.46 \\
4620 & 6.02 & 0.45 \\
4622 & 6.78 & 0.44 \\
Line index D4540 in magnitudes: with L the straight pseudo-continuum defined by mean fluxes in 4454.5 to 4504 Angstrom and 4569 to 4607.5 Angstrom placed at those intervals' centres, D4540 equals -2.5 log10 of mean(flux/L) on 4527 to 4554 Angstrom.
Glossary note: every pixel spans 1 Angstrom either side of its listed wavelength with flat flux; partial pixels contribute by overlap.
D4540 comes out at 0.04 mag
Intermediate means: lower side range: 5.6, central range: 5.56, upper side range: 5.9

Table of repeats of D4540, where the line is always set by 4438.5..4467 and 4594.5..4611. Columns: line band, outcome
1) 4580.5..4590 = 0.061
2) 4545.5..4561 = 0.024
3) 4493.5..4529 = -0.061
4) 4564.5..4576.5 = 0.034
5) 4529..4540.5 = 0.063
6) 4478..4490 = -0.011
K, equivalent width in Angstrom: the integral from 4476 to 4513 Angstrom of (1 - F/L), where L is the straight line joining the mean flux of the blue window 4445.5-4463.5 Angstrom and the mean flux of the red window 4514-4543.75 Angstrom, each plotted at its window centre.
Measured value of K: -2.1 Angstrom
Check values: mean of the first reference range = 5.36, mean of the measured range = 5.92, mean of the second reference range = 5.82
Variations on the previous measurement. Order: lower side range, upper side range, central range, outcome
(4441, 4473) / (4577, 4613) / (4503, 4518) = -2.3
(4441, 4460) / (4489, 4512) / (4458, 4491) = 0.7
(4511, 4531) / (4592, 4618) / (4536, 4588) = 1.9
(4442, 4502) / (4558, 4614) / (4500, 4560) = -1.5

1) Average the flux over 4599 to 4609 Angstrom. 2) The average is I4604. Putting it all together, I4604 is 6.34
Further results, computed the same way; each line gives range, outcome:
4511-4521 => 6.28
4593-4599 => 6.03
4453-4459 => 5.11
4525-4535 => 5.47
